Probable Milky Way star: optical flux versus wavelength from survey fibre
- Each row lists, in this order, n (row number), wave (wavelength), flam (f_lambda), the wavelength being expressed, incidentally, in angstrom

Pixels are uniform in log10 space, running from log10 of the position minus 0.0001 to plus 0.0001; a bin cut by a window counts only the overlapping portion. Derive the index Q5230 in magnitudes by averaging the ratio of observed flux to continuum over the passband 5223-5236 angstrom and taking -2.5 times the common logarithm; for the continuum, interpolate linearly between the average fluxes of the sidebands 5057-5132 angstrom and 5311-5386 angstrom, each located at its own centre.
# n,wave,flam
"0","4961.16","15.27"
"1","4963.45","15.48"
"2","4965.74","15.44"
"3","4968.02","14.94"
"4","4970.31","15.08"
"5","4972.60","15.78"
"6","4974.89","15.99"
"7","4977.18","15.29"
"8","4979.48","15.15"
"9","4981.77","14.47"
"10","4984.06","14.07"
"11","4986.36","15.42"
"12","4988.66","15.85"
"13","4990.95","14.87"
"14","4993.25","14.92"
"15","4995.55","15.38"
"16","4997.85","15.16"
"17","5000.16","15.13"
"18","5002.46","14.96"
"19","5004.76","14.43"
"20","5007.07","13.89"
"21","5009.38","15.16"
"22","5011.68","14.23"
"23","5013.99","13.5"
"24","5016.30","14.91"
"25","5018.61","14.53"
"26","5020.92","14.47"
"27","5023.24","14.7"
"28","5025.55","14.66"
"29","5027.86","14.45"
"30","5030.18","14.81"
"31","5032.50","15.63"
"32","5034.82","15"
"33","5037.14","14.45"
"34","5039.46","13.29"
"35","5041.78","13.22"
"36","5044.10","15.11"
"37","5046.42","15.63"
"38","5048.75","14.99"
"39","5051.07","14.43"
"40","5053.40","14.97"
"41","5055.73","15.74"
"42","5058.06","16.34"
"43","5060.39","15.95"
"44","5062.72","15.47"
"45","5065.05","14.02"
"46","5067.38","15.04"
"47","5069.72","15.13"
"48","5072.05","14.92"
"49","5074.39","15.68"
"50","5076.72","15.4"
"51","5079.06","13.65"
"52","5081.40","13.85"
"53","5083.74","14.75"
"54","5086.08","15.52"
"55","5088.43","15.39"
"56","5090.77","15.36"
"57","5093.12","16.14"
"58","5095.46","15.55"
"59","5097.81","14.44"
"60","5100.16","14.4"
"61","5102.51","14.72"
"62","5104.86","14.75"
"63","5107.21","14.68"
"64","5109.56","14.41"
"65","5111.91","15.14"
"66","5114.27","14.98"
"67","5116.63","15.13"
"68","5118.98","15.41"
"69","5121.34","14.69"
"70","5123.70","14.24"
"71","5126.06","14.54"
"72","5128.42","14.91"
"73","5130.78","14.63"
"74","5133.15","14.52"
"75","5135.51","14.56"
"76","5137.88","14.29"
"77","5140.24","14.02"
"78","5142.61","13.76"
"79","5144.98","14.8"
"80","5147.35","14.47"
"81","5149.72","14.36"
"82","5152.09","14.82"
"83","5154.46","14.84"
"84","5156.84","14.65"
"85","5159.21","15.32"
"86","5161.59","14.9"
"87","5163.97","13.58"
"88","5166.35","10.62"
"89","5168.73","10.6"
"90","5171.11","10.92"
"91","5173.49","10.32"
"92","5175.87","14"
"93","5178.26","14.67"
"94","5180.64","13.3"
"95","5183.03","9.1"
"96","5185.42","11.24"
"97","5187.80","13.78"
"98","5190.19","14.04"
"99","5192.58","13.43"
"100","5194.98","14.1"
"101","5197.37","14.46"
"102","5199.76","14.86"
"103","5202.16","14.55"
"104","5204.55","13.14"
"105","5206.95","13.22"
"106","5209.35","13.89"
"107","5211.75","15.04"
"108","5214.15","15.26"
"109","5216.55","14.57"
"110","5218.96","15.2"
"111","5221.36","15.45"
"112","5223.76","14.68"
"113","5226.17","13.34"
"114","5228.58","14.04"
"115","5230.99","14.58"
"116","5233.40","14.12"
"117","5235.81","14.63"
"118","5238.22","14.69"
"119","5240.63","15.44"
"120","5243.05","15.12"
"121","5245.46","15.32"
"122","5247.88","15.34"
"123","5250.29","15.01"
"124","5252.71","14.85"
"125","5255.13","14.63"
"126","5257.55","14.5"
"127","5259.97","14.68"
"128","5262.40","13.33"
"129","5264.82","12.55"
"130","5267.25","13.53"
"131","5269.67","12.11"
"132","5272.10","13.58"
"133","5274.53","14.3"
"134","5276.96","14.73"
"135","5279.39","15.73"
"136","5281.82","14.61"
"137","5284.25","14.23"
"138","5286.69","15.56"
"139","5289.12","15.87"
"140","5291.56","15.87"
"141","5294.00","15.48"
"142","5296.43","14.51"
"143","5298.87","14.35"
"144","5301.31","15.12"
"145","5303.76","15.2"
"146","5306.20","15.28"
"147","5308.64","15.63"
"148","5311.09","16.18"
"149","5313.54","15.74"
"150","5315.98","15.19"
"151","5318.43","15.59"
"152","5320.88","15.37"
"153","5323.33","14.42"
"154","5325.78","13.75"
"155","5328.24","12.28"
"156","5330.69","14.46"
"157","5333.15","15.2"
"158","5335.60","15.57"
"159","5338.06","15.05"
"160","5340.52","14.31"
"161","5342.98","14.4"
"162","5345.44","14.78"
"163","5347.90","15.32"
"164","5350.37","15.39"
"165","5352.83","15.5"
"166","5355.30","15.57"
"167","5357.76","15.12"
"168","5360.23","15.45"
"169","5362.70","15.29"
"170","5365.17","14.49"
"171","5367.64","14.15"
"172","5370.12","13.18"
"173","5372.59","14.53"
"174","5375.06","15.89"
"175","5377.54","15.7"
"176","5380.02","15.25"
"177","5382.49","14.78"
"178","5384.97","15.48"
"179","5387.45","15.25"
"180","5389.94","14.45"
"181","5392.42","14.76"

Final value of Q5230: 0.058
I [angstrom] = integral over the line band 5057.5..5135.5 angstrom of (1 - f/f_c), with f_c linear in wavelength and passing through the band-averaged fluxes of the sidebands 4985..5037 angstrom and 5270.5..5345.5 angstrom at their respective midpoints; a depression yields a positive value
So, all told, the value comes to -0.6 angstrom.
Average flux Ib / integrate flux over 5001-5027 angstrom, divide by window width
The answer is 14.5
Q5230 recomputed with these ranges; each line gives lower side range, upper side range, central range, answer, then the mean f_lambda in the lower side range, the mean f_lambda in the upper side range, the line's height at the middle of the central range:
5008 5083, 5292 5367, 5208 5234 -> 0.03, 14.8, 15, 14.9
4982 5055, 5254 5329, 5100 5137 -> 0.00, 14.7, 14.7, 14.7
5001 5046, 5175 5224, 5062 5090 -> -0.04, 14.5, 13.9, 14.3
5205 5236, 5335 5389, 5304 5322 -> -0.05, 14.4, 15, 14.8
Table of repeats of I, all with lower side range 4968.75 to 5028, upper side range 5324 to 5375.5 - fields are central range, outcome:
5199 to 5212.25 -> 0.7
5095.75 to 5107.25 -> 0.1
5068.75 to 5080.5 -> -0.1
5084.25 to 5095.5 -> -0.5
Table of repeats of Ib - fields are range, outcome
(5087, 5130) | 14.9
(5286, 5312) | 15.4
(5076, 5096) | 15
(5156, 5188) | 12.6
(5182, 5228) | 13.9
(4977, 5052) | 14.7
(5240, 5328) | 14.8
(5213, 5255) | 14.8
